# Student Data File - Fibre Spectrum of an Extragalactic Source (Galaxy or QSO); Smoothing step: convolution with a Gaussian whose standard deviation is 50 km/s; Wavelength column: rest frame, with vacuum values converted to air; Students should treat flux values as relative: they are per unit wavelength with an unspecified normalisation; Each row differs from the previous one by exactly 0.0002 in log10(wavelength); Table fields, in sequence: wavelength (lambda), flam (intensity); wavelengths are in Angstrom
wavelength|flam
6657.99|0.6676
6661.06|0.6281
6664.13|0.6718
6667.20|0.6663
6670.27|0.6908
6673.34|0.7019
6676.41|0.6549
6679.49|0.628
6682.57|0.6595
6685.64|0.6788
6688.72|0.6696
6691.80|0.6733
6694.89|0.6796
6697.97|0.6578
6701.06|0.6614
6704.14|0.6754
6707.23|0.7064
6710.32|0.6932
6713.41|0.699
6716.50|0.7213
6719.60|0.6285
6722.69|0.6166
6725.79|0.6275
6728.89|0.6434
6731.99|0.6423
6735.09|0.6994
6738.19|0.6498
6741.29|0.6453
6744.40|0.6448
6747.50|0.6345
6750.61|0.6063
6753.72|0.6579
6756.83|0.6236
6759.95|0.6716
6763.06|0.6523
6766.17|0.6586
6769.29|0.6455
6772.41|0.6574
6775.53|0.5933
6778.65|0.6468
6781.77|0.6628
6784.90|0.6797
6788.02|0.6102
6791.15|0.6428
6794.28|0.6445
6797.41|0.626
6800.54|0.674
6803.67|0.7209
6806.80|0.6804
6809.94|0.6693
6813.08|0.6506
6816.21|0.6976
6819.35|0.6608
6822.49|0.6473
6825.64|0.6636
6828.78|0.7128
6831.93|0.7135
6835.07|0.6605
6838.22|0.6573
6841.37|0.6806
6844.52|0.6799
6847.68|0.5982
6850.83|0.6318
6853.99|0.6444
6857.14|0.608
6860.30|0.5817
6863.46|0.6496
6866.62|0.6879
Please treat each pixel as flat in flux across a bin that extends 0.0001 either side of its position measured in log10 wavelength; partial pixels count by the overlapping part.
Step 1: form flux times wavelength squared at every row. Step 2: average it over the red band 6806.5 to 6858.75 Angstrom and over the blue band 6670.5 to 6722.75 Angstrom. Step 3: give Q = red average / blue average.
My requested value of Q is 1.02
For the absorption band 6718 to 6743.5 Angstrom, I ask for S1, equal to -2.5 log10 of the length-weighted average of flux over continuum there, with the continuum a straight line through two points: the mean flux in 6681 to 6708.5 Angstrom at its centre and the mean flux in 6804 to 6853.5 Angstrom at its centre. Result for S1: 0.05 mag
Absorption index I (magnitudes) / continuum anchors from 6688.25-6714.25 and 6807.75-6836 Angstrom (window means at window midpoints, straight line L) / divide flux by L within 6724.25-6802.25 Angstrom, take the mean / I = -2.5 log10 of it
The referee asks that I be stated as 0.05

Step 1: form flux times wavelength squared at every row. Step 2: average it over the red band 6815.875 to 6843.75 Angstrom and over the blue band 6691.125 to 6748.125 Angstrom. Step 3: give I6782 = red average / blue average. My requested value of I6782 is 1.05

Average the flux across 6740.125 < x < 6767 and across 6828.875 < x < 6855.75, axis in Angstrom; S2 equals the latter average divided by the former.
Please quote 1.03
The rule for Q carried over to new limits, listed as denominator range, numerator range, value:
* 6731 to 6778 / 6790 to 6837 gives 1.06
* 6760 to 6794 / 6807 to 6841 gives 1.06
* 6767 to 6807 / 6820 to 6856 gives 1.03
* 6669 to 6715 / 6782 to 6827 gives 1.01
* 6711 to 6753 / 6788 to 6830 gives 1.05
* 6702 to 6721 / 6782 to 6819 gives 0.99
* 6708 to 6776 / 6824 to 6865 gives 1.03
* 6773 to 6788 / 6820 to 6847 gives 1.06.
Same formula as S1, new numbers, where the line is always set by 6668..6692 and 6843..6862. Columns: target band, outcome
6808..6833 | -0.07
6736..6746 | 0.00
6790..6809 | -0.05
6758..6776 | 0.00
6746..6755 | 0.03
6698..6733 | -0.01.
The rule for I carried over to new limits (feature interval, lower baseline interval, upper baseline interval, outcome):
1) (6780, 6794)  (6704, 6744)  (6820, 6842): 0.04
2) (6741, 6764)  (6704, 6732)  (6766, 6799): 0.02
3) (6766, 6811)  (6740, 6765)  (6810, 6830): 0.01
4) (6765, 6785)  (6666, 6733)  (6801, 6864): 0.03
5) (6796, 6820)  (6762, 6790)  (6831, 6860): -0.04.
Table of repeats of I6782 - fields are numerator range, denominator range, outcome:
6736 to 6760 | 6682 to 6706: 0.97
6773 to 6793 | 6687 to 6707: 0.98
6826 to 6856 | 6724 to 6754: 1.06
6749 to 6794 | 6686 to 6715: 0.97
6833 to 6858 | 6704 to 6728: 1.00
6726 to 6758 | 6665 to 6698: 0.98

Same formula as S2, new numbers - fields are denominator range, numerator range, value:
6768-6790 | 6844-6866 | 0.98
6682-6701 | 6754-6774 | 0.97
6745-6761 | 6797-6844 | 1.06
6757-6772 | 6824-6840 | 1.04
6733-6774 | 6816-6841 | 1.04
